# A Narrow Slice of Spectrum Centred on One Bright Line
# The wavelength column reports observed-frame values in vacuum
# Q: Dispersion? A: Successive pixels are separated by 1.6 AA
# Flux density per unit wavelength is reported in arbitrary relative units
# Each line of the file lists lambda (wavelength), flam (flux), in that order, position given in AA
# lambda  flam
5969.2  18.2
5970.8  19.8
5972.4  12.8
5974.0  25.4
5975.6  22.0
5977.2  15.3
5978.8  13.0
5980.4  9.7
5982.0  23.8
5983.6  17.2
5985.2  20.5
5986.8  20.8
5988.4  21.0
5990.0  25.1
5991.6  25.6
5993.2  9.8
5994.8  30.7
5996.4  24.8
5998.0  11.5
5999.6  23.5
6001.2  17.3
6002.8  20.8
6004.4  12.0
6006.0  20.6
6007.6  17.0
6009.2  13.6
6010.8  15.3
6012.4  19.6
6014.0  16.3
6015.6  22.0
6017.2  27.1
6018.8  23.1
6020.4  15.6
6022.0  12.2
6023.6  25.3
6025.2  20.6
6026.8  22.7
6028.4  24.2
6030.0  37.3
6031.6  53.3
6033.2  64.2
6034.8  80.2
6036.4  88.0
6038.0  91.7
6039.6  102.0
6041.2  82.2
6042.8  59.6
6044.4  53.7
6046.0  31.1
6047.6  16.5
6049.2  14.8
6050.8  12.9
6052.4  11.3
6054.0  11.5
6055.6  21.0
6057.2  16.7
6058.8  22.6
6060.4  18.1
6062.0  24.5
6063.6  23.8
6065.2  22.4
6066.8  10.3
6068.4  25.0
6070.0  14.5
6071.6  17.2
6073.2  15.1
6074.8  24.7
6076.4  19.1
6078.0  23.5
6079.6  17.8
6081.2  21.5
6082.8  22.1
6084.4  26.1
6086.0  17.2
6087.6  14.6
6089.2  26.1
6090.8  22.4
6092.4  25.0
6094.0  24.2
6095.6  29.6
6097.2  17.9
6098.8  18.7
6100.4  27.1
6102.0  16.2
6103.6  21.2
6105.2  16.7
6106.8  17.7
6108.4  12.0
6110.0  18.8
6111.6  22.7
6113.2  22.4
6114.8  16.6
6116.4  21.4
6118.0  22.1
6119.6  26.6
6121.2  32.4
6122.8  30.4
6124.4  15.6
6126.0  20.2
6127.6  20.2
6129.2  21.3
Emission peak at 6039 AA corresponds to [O II] 3727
